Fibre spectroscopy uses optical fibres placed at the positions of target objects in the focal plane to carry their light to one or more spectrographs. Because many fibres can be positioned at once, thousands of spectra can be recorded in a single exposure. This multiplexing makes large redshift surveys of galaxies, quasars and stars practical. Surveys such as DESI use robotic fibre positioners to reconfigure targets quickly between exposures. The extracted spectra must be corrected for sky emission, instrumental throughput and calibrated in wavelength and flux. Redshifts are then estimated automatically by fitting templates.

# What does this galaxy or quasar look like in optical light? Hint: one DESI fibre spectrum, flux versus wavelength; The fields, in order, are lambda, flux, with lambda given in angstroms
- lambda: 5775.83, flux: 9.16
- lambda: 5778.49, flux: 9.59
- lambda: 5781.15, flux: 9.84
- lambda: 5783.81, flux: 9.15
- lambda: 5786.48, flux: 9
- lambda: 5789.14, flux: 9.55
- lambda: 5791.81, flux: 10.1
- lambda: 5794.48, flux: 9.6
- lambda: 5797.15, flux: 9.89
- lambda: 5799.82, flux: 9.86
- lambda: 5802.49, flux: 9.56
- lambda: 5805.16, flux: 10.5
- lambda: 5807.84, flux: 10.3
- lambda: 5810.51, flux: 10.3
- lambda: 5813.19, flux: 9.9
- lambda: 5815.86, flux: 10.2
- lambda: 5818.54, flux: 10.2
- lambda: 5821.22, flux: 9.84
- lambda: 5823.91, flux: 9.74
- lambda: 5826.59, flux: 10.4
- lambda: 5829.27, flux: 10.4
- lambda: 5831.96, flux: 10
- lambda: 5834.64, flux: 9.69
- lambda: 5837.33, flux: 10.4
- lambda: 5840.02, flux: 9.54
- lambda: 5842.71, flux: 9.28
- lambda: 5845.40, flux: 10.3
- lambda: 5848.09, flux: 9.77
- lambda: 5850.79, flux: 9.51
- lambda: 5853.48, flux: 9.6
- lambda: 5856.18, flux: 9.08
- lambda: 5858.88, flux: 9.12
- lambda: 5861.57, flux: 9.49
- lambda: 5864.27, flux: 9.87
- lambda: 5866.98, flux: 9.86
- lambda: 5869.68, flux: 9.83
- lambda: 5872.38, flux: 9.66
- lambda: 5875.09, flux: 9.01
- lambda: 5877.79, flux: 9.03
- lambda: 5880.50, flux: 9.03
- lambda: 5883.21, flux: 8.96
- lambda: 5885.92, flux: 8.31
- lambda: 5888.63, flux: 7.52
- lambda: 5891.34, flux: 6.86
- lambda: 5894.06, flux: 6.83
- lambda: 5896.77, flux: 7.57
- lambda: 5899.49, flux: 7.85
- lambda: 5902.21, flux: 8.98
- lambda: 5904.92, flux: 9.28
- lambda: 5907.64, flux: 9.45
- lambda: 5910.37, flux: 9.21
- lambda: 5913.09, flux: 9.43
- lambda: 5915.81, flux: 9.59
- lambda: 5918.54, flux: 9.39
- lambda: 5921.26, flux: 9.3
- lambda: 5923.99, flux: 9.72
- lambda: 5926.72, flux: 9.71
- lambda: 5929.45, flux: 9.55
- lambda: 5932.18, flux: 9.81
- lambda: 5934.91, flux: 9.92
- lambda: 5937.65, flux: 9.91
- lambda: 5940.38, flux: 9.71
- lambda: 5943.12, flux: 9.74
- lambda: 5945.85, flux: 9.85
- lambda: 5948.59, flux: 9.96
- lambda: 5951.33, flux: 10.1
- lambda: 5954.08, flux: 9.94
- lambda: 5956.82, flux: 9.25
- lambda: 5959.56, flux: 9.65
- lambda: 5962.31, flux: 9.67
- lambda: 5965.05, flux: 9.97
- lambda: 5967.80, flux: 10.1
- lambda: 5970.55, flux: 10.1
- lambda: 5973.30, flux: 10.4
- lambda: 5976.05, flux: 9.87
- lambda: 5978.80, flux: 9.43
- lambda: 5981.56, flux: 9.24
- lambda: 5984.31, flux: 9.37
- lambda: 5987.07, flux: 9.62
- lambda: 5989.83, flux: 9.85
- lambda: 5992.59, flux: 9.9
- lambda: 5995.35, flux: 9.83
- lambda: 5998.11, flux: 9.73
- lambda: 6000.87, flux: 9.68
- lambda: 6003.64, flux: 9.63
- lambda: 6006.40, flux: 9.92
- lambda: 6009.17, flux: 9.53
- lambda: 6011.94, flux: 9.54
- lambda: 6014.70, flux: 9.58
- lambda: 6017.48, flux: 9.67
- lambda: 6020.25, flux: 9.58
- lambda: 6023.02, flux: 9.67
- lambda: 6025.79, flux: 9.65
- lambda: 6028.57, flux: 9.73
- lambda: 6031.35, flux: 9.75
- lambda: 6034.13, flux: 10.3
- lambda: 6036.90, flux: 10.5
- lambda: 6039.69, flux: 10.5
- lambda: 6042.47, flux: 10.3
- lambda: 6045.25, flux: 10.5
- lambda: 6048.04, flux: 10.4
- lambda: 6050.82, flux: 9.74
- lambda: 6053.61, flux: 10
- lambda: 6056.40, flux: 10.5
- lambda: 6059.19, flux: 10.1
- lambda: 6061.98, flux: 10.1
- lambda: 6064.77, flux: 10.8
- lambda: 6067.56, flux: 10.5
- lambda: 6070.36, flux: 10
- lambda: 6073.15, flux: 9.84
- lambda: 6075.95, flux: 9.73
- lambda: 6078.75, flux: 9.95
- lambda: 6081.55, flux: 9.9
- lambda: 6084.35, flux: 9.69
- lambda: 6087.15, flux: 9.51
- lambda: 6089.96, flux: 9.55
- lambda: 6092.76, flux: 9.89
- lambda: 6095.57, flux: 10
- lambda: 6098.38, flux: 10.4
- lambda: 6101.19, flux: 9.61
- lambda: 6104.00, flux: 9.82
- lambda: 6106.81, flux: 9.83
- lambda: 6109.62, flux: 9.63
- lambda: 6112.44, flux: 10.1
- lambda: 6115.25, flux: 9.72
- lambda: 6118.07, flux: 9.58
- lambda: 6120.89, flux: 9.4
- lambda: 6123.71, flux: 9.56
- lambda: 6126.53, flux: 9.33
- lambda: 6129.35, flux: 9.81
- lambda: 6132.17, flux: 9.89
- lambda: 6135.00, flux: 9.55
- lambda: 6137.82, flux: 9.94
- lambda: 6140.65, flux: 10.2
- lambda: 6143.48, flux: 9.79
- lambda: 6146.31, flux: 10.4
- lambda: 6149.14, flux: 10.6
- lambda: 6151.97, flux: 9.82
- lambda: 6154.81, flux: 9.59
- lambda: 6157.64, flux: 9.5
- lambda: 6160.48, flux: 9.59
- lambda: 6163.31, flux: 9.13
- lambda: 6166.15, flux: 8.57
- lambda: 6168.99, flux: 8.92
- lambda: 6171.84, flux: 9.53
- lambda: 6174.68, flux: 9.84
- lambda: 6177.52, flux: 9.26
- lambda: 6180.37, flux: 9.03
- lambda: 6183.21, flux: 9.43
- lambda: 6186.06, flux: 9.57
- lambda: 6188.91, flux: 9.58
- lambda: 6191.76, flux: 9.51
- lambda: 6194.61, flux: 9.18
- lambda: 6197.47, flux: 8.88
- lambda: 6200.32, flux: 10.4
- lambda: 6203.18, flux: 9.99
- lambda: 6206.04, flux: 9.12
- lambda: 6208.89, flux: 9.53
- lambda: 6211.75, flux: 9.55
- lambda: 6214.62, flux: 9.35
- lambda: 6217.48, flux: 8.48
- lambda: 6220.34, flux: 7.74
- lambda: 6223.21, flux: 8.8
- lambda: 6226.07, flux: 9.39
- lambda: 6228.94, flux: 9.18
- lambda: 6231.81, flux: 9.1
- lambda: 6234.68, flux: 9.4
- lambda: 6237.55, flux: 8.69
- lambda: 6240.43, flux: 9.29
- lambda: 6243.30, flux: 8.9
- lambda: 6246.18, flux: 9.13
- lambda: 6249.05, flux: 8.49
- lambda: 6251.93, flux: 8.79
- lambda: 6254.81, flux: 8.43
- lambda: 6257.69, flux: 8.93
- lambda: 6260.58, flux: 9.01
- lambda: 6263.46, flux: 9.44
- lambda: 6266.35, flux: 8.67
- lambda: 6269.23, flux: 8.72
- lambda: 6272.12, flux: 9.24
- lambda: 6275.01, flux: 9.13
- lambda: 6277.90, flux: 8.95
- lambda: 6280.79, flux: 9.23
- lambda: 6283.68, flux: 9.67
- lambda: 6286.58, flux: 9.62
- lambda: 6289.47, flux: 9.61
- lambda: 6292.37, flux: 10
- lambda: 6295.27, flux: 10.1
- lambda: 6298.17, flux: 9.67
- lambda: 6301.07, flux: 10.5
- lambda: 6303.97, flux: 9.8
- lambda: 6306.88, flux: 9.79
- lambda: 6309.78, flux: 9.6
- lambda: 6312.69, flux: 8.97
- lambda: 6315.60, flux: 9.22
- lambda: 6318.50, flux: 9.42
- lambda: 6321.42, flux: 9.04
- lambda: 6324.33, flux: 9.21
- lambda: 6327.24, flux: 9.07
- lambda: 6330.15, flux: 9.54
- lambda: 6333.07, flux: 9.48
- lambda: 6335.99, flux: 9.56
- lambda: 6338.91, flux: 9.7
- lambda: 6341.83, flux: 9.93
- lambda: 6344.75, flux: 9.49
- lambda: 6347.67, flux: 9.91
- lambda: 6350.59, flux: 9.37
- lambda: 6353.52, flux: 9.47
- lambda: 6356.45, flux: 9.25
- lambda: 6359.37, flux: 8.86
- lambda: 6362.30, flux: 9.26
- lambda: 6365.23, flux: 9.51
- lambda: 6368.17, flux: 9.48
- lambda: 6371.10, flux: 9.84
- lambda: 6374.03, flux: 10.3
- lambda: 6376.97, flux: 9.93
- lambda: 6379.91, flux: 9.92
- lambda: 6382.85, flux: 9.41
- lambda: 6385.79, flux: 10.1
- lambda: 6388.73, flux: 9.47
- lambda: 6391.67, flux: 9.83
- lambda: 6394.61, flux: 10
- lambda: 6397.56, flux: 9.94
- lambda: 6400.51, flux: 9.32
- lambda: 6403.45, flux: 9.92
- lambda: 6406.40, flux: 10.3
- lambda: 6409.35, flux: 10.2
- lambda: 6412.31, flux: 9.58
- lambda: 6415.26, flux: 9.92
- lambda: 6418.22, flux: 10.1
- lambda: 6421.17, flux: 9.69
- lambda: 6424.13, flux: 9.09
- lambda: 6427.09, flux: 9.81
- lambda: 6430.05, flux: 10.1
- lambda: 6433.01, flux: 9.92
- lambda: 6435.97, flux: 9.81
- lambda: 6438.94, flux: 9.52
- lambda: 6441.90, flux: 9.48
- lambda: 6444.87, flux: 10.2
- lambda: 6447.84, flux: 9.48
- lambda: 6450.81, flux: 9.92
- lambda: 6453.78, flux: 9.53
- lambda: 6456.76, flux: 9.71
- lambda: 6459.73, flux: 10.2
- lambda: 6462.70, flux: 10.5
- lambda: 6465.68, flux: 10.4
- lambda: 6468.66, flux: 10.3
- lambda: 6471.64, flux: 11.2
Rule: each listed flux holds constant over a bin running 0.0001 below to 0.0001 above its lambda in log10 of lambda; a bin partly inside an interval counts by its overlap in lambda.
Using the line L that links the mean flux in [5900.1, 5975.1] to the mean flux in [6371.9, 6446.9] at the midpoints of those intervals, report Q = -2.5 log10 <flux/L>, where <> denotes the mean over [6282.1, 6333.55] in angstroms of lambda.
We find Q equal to 0.03 mag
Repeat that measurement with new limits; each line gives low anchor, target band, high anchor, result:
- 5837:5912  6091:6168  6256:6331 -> -0.06 mag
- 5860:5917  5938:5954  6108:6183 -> -0.10 mag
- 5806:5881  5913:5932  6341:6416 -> 0.02 mag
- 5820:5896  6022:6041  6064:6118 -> -0.03 mag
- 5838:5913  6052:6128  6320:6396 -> -0.07 mag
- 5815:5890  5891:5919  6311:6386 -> 0.11 mag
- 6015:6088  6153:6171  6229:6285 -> 0.03 mag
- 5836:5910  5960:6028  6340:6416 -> -0.06 mag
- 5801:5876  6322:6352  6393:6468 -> 0.04 mag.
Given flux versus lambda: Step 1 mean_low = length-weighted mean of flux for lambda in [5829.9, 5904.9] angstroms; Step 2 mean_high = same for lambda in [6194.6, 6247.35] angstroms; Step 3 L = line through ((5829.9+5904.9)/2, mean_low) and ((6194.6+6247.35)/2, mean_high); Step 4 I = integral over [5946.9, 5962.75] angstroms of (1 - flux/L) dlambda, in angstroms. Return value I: -1.2 angstroms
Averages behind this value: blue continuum 9.09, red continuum 9.16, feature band 9.76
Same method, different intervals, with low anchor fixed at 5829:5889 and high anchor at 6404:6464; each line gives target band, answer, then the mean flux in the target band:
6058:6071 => -1.0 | 10.3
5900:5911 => 0.4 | 9.12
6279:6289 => 0.3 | 9.5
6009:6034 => -0.3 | 9.67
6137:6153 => -0.8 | 10.1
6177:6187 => 0.4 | 9.32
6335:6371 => 1.1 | 9.5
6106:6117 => -0.2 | 9.81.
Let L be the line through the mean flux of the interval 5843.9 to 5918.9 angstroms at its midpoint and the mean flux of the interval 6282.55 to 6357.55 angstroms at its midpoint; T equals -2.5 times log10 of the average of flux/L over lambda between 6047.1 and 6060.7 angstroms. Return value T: -0.10 mag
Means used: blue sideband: 9.01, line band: 10.1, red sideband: 9.58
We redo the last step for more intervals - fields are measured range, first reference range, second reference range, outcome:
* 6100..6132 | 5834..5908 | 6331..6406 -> -0.038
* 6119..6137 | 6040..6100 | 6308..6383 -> 0.039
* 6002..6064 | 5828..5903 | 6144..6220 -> -0.076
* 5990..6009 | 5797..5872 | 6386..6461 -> 0.009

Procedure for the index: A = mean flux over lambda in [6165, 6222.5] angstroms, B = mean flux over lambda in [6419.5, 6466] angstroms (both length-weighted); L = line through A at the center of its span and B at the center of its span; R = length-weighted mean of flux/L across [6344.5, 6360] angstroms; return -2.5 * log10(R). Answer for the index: 0.023 mag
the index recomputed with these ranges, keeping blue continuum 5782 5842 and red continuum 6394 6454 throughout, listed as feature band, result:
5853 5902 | 0.14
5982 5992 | 0.03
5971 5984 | 0.02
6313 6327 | 0.07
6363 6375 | 0.01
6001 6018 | 0.03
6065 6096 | 0.00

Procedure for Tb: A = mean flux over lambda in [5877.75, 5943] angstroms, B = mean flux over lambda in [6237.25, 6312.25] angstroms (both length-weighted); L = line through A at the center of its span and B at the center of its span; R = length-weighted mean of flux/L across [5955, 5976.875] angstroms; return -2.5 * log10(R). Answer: -0.10 mag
